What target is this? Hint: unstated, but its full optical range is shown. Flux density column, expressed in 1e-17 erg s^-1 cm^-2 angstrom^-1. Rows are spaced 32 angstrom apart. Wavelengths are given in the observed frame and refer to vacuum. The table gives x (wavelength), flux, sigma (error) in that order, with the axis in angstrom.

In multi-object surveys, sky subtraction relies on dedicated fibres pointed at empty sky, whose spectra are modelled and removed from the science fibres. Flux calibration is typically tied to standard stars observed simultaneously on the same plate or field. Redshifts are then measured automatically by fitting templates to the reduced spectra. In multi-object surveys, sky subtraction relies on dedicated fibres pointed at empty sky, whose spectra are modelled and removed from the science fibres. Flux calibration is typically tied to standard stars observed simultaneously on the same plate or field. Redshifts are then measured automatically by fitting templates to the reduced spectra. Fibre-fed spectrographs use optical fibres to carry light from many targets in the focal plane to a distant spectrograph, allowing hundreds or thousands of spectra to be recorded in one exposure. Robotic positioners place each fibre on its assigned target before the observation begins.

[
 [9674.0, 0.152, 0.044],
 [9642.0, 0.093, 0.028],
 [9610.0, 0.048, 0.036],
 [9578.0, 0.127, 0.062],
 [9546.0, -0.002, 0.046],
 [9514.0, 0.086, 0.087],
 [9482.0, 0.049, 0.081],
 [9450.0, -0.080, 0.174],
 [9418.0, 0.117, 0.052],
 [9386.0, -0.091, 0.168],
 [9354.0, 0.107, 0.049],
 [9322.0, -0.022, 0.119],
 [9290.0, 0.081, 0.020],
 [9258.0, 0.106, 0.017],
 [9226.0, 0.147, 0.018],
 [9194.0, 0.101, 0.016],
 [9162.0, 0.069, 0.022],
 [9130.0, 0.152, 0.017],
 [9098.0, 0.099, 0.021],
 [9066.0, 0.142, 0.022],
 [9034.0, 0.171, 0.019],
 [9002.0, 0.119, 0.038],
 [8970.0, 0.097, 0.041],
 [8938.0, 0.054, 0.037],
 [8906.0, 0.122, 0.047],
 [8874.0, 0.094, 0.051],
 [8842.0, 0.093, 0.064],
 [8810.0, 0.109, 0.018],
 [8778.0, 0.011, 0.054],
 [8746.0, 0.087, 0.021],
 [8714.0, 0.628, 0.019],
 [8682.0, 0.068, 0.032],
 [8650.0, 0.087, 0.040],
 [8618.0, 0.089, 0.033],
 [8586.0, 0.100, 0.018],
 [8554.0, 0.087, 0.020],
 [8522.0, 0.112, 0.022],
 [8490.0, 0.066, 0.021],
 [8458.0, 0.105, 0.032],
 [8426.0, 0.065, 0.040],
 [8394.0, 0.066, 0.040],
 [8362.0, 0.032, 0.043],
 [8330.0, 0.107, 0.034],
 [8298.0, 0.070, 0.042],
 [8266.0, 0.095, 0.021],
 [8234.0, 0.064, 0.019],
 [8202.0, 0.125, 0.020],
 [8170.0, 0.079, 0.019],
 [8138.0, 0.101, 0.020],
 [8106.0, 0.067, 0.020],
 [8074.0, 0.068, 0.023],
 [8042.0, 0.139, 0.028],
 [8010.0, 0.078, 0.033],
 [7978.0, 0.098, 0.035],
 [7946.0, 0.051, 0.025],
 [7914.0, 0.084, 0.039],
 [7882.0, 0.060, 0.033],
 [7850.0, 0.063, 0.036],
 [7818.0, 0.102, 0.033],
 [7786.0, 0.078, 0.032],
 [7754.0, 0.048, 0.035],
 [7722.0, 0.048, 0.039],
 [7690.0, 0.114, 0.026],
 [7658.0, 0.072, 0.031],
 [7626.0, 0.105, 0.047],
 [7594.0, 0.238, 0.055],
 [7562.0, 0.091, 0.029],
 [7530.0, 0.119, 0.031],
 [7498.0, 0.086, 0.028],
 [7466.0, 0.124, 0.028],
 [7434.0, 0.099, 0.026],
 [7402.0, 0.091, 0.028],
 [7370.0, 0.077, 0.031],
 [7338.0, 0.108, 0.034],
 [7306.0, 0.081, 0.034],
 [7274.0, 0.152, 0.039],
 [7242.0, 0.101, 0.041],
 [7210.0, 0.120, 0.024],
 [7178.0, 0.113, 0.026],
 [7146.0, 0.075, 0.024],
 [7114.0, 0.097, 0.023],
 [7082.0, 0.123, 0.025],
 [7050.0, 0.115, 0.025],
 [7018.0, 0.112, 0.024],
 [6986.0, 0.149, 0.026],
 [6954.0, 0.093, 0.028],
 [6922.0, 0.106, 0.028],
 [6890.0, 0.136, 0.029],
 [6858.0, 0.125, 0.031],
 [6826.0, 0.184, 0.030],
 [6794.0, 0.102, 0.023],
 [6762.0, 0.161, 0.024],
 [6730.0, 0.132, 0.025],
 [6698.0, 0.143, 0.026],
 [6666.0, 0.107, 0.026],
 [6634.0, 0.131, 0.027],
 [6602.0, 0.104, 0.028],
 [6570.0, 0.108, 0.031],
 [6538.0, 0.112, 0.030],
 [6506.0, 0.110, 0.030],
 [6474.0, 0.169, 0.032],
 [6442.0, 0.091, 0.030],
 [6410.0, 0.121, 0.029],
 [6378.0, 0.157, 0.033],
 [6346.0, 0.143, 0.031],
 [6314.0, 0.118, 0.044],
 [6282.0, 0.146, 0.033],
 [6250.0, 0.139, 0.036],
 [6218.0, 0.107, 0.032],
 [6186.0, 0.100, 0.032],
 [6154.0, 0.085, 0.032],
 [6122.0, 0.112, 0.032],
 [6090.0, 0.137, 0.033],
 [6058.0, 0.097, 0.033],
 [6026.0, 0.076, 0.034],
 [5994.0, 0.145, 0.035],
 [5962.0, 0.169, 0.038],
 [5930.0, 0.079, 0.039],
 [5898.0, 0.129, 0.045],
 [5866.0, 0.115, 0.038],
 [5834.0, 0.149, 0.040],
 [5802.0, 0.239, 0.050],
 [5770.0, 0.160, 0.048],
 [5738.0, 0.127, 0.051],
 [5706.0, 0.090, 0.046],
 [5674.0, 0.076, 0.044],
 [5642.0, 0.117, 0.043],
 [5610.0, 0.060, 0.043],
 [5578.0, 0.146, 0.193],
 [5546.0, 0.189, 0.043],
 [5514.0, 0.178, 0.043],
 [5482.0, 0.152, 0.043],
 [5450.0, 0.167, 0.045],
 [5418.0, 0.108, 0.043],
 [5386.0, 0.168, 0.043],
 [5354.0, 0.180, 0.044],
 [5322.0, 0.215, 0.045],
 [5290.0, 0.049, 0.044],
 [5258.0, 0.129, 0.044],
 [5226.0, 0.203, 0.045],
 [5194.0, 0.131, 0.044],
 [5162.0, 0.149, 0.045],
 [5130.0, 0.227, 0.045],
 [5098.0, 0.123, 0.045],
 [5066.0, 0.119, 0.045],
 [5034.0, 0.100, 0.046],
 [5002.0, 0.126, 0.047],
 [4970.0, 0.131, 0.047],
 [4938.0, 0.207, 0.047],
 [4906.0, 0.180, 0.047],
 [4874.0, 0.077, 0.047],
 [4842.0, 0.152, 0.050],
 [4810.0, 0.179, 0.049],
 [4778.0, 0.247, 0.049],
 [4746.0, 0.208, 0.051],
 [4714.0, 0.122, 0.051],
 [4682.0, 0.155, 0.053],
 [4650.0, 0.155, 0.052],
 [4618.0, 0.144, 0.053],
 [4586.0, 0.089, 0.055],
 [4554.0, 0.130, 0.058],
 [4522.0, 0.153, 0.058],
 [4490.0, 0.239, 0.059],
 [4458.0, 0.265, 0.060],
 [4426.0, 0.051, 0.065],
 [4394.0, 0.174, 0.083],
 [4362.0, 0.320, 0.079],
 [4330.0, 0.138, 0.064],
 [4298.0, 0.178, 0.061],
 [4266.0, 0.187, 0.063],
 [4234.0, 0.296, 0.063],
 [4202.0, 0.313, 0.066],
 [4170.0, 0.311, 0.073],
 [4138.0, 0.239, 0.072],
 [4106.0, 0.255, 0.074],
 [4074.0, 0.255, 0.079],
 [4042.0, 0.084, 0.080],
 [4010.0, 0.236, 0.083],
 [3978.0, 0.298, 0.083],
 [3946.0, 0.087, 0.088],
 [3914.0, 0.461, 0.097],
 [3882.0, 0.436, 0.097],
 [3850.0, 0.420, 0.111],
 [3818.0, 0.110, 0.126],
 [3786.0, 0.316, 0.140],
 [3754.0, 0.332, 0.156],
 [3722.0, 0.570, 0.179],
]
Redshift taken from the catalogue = 1.335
